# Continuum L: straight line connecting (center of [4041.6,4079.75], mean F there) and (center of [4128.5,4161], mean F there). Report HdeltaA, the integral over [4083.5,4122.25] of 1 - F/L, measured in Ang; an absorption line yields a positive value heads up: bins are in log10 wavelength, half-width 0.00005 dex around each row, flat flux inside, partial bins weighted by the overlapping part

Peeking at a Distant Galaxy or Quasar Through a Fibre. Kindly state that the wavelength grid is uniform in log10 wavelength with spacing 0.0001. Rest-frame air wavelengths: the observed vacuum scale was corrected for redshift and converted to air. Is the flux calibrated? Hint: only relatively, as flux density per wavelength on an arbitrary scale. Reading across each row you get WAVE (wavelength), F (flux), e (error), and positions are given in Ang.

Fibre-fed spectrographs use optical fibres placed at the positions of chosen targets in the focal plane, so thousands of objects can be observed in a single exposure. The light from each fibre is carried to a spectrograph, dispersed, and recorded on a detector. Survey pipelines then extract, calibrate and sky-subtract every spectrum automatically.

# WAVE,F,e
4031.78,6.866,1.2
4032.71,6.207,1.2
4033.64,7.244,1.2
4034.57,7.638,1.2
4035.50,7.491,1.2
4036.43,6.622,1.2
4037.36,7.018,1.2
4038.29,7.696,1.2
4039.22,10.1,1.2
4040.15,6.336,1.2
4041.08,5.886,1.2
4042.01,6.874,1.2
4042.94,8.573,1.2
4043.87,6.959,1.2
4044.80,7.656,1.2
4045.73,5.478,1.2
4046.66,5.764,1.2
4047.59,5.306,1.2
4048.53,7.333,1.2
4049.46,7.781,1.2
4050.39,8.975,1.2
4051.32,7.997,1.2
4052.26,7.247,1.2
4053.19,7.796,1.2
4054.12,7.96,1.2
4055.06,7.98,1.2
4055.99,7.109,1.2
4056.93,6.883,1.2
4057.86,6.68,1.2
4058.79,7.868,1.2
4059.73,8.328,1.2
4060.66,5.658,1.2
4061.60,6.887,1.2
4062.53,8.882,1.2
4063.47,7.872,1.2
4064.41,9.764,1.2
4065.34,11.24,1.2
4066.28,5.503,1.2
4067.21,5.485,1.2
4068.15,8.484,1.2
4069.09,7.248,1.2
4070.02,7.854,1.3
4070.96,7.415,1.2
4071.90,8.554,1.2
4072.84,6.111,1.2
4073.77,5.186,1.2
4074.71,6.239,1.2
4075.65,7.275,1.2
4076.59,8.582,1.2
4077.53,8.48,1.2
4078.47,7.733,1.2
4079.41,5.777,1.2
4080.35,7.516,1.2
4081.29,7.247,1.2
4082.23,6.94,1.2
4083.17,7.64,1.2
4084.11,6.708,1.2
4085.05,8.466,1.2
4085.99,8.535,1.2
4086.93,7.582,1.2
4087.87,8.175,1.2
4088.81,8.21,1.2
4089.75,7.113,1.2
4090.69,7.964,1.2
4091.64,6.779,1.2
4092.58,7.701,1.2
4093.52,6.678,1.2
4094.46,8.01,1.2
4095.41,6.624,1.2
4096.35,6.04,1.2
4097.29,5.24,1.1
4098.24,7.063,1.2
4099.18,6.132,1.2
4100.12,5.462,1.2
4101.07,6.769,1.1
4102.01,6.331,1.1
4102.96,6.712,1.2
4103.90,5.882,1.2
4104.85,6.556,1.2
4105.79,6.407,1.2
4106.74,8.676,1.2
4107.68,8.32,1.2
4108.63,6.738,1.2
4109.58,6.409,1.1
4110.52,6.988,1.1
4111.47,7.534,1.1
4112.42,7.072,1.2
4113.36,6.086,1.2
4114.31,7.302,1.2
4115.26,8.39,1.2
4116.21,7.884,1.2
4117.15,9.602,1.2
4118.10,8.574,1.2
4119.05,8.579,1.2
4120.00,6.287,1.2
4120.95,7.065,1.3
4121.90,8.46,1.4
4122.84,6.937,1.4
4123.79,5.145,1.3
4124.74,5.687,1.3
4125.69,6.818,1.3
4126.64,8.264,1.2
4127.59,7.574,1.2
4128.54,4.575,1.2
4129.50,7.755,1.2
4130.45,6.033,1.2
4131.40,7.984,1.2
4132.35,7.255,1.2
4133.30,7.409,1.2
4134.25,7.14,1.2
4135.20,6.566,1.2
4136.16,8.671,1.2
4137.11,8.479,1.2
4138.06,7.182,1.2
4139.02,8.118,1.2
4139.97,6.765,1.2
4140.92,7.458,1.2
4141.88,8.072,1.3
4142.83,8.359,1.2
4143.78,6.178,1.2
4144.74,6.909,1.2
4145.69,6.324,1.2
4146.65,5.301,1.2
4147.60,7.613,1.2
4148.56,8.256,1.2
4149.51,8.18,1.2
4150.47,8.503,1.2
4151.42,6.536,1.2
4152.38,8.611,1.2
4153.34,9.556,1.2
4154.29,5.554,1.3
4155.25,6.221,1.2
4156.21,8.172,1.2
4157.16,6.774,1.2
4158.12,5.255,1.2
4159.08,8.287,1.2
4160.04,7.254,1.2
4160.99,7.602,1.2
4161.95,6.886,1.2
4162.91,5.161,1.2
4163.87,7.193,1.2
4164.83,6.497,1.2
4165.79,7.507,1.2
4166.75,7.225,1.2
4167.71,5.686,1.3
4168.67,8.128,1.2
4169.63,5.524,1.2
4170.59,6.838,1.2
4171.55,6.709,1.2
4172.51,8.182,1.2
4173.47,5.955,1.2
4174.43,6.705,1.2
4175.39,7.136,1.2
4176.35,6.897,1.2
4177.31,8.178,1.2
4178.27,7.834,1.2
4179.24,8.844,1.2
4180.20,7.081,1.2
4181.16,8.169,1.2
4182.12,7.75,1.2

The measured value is 0.6 Ang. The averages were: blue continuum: 7.39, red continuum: 7.31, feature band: 7.24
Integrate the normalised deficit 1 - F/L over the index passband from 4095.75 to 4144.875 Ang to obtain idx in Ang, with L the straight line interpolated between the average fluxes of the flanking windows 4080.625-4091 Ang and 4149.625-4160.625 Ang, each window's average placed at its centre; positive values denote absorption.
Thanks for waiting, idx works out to 2.7 Ang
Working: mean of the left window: 7.69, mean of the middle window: 7.11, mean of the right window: 7.37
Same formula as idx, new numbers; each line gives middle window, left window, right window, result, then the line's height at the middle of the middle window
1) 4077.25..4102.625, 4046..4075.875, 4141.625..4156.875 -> 0.9 Ang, 7.38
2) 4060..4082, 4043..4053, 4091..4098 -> -1.5 Ang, 6.95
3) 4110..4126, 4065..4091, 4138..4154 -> 0.4 Ang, 7.49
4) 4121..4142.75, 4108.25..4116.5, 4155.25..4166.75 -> -0.5 Ang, 7.06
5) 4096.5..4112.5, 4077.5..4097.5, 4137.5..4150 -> 1.3 Ang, 7.32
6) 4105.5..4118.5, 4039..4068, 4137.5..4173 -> -0.6 Ang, 7.26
